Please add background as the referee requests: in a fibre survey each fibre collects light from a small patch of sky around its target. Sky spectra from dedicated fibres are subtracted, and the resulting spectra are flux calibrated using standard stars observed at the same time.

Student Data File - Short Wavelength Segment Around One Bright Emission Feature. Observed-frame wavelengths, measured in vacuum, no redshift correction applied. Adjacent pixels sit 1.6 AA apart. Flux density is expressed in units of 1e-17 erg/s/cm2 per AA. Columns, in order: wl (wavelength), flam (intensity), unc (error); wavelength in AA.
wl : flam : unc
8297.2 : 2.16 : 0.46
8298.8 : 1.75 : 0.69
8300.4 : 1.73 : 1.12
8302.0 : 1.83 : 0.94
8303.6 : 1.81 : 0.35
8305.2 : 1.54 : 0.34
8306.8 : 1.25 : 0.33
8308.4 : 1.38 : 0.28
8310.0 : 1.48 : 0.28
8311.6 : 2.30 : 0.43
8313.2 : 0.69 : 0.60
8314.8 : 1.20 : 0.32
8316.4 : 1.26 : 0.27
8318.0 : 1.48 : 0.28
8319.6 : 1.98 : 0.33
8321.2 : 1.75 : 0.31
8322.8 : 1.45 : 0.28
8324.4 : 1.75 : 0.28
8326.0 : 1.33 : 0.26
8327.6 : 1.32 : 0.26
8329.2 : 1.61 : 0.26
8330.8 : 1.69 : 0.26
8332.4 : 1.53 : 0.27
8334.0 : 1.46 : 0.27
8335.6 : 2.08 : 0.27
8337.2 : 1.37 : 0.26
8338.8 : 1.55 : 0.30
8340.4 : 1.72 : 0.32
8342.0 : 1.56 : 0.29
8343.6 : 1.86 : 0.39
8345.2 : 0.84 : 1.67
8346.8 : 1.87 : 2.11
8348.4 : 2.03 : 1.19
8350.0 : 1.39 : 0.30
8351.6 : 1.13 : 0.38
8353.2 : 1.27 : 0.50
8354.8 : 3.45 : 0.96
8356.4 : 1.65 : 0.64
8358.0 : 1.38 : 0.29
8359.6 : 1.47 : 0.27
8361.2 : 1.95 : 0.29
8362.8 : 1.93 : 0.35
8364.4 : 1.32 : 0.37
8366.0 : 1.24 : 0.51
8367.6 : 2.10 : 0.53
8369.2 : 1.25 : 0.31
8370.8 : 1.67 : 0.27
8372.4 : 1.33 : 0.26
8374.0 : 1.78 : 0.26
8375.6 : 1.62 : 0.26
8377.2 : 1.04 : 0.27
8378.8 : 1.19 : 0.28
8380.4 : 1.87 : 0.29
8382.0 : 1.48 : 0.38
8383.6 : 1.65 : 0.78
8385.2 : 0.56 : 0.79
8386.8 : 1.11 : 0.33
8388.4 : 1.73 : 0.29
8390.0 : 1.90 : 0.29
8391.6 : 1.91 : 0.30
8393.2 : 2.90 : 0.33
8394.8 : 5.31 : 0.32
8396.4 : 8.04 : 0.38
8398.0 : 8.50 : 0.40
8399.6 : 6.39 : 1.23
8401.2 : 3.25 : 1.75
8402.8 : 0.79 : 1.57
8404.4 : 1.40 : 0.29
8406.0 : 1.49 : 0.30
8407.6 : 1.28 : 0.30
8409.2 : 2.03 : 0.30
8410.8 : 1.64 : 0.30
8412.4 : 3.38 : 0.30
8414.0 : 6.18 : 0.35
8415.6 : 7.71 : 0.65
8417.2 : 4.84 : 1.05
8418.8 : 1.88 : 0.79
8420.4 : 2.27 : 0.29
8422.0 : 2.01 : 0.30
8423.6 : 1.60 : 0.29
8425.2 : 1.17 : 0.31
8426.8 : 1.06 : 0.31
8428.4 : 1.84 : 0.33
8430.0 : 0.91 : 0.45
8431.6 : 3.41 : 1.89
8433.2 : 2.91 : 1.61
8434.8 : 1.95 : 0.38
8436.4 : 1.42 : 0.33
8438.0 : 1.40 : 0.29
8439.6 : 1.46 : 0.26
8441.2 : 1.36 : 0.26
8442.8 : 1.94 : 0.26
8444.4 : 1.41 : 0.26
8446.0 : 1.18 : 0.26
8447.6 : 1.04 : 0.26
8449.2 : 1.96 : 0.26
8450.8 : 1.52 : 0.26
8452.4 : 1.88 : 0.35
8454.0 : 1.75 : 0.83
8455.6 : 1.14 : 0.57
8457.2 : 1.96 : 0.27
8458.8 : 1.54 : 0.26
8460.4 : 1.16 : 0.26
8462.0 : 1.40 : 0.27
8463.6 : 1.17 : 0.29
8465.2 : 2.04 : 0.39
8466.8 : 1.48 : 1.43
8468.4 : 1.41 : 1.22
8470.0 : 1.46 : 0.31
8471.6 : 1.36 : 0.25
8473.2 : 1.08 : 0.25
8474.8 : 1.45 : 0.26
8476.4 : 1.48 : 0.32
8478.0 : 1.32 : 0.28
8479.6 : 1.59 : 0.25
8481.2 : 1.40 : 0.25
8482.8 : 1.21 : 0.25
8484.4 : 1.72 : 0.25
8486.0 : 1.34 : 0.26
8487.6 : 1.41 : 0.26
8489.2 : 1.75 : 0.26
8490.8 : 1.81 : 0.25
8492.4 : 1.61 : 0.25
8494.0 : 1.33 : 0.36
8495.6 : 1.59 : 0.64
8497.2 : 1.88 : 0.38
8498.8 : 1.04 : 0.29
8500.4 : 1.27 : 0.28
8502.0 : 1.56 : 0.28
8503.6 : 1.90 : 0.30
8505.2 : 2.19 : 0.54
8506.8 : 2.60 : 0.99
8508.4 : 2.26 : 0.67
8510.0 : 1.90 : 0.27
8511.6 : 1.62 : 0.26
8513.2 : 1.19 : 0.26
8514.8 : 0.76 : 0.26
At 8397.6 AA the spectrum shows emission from [S II] 6716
